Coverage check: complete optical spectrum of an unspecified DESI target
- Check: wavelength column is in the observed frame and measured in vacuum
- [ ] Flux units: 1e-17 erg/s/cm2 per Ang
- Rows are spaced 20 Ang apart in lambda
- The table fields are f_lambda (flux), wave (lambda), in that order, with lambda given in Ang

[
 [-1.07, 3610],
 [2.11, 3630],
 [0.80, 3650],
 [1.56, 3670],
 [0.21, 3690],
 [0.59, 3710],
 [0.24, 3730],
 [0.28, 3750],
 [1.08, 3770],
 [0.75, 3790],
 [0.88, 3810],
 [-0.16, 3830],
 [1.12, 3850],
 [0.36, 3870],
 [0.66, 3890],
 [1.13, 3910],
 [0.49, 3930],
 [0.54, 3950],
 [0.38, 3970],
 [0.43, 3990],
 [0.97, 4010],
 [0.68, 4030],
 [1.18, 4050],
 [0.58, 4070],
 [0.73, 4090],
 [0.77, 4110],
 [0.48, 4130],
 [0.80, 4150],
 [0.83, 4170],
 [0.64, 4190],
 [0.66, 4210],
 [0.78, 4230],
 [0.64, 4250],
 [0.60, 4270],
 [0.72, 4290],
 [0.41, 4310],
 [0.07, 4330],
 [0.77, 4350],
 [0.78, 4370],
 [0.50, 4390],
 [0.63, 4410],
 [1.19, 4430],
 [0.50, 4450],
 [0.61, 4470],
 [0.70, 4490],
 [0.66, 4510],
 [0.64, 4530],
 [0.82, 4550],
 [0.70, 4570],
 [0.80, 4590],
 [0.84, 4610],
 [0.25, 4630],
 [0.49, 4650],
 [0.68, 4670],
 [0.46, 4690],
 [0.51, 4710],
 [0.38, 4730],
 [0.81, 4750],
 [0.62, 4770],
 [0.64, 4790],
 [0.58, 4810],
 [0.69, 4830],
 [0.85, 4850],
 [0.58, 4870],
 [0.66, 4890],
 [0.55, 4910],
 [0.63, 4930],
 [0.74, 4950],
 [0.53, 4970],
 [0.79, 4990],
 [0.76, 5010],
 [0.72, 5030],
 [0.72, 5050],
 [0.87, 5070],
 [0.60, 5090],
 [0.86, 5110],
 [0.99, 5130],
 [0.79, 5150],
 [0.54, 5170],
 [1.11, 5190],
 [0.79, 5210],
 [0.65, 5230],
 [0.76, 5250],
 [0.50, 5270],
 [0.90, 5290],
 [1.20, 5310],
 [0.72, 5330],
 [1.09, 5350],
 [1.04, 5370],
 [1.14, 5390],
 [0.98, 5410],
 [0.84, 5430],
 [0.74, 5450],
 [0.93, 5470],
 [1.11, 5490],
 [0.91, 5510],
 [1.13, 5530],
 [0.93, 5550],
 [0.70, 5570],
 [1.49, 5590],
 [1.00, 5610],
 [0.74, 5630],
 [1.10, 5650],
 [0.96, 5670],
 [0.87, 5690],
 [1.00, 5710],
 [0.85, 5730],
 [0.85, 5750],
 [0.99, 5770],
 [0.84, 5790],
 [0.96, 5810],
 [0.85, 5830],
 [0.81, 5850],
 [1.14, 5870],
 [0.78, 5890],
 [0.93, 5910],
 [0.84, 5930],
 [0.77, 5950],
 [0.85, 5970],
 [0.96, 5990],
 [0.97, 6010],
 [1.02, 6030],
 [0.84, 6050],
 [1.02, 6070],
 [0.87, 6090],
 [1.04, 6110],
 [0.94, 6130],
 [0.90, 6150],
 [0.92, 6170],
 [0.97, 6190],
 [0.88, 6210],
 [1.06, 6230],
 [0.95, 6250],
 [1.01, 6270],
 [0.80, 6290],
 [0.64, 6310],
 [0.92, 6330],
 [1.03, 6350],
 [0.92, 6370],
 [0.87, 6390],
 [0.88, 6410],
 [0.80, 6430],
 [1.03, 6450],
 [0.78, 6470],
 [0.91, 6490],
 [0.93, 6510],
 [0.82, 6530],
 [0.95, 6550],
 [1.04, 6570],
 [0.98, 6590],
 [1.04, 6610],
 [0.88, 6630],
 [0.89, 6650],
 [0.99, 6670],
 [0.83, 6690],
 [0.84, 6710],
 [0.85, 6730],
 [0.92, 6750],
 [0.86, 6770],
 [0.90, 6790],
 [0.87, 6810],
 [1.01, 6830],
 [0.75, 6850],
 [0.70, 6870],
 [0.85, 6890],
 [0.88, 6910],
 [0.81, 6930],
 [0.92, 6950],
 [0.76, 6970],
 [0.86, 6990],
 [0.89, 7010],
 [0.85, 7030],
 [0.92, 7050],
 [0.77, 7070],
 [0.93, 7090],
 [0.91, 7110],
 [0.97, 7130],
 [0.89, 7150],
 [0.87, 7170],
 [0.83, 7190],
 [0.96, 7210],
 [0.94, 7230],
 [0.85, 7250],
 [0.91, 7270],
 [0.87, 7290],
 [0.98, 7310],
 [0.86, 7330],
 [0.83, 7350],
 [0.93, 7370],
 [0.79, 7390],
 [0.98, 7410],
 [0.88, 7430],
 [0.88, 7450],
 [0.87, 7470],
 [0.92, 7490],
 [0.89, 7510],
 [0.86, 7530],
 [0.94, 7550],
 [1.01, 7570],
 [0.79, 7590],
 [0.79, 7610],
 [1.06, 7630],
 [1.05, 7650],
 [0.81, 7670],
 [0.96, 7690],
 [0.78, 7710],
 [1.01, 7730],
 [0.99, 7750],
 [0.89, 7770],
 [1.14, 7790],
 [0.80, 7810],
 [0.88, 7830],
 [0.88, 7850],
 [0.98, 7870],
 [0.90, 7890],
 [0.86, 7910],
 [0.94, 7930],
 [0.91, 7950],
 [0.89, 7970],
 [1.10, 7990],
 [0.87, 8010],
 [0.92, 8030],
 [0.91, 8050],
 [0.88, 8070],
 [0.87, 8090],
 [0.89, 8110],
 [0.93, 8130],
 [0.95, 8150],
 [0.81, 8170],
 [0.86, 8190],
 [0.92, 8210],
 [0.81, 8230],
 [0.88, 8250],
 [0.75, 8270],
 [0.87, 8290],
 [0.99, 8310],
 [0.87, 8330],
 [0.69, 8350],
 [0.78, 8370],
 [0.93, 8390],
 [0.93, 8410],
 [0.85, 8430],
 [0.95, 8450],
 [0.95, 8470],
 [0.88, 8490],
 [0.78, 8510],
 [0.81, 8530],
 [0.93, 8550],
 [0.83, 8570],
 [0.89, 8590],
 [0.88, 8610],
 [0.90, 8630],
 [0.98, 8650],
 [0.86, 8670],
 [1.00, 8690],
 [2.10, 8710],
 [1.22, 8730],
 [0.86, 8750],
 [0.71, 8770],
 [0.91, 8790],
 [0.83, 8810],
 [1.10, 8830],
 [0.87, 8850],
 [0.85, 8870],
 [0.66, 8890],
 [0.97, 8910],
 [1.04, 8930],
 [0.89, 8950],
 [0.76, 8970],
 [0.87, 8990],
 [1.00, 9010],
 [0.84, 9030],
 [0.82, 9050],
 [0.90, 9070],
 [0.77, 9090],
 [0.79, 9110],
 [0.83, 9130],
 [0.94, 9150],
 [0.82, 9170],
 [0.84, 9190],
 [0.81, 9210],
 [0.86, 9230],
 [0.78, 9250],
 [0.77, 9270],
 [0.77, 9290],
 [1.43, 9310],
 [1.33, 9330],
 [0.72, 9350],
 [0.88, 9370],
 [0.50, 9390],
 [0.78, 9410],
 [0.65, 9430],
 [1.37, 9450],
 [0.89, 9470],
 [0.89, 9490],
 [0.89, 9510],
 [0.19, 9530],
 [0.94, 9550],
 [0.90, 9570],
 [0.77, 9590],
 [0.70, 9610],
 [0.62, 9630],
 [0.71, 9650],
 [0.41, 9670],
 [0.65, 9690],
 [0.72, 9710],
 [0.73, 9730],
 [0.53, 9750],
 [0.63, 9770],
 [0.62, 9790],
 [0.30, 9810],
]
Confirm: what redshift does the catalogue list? 0.33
